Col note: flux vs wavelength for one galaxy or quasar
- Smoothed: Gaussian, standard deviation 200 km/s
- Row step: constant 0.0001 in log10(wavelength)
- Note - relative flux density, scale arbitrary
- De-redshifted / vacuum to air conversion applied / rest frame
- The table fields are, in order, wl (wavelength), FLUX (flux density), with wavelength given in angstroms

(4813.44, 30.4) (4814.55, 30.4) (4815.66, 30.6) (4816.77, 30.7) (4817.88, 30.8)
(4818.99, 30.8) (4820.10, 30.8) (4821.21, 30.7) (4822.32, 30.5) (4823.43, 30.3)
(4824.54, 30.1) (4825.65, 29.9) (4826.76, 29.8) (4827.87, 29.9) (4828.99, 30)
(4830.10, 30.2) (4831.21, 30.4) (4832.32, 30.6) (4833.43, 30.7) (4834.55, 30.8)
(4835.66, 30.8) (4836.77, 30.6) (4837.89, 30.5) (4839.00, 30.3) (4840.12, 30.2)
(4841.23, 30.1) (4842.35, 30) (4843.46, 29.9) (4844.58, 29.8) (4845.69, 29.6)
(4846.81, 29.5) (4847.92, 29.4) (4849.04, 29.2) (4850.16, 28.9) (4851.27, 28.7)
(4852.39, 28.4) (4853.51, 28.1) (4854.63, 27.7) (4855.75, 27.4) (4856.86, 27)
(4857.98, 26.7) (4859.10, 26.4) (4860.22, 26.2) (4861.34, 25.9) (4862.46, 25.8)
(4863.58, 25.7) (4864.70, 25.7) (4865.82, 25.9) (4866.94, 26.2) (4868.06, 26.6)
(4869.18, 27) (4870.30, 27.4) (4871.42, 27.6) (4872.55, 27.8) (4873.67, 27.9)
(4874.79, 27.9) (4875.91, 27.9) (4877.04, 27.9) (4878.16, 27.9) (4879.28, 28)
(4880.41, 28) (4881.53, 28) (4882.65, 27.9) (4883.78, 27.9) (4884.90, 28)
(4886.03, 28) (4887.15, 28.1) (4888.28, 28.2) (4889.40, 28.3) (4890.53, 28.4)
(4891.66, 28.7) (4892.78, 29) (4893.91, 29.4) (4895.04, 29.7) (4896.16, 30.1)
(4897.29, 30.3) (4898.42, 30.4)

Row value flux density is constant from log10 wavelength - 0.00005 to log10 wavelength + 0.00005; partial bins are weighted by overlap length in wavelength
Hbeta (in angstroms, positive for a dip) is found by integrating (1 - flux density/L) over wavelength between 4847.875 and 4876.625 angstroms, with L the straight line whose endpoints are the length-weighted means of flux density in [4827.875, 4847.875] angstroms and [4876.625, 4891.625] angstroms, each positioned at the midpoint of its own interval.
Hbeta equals 1.8 angstroms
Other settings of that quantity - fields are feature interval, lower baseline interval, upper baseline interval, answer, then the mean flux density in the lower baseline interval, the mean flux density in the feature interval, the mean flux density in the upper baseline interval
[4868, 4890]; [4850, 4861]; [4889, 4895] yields 0.4 angstroms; 27.5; 27.8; 28.8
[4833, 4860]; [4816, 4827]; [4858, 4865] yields -1.4 angstroms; 30.5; 29.1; 26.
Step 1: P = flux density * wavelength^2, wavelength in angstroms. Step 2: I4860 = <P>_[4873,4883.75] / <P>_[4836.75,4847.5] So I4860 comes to 0.94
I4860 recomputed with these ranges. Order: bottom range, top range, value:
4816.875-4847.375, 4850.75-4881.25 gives 0.91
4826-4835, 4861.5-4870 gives 0.88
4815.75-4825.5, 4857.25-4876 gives 0.89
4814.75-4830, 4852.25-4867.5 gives 0.89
